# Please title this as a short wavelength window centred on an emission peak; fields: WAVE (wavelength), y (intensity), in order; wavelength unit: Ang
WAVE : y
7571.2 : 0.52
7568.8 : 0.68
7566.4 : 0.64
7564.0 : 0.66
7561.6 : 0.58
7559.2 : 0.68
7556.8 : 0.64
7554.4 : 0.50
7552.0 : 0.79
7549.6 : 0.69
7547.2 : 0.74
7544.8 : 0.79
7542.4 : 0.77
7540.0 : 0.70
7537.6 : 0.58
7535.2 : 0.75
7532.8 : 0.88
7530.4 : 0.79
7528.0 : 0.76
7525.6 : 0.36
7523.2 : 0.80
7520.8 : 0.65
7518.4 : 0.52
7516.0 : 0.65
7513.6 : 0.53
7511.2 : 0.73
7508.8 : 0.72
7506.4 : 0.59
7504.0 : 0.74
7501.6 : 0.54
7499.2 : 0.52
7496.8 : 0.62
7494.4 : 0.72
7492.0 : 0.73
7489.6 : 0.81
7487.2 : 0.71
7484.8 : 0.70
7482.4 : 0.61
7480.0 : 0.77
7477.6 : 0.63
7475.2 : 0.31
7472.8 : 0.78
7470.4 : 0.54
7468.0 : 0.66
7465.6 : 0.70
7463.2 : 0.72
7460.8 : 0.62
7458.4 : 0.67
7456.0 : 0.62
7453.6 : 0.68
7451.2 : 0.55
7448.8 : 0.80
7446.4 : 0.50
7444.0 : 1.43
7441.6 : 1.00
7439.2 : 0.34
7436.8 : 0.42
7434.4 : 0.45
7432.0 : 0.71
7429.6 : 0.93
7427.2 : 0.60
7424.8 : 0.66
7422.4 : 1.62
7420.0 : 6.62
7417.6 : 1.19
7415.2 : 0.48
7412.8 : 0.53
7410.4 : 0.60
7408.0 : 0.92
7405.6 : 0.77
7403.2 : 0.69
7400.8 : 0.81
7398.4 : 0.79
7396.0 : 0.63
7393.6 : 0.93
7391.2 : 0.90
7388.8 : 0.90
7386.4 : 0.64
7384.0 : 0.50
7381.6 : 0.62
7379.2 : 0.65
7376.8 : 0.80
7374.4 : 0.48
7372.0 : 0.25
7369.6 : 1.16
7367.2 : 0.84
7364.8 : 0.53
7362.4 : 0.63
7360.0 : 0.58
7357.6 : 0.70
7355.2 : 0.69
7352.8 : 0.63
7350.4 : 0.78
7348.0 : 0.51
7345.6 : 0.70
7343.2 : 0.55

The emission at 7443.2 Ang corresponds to [N II] 6583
